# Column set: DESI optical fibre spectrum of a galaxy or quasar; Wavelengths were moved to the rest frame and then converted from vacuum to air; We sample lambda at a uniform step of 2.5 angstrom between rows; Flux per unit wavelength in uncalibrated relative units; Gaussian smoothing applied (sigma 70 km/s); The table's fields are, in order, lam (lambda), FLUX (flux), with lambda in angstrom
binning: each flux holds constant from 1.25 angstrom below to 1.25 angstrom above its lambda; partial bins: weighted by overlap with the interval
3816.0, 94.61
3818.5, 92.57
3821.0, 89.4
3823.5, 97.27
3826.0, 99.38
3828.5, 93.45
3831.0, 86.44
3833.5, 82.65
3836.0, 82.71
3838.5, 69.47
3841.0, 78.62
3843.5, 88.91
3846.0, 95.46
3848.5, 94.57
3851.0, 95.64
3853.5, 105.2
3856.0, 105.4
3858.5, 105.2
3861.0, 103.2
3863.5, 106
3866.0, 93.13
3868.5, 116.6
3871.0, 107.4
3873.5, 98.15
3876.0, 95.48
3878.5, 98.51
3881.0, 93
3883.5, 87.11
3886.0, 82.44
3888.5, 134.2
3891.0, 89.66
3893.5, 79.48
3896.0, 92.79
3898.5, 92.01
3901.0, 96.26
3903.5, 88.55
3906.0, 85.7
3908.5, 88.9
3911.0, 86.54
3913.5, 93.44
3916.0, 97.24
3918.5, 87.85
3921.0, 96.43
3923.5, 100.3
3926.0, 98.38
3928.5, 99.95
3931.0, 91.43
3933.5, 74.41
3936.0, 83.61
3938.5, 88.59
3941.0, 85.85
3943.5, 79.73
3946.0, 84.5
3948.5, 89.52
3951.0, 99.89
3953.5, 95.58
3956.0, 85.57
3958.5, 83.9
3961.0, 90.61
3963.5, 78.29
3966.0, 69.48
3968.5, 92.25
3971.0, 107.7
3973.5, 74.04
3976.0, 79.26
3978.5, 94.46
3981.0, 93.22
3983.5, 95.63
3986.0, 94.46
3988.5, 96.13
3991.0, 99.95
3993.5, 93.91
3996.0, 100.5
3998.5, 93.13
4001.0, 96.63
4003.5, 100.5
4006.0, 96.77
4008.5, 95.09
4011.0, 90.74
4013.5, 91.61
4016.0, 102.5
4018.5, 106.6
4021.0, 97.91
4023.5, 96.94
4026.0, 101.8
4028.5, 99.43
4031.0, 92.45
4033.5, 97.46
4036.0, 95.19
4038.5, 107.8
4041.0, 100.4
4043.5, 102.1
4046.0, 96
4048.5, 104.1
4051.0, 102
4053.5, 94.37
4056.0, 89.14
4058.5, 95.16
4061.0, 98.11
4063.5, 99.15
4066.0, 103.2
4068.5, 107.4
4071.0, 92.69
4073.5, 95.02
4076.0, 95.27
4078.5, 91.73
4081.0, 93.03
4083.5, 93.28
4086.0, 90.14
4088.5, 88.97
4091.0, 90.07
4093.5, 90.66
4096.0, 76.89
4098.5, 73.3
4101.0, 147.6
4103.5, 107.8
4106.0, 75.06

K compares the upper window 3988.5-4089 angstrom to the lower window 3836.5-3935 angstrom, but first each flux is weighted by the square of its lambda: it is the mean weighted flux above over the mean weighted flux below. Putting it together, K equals 1.1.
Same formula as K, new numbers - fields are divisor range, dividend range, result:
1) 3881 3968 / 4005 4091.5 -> 1.15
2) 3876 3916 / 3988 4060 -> 1.12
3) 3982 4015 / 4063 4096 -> 1.02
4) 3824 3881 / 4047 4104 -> 1.13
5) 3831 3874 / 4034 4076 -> 1.14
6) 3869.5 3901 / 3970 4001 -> 1.03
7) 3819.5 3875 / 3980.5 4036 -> 1.11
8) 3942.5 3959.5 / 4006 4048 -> 1.15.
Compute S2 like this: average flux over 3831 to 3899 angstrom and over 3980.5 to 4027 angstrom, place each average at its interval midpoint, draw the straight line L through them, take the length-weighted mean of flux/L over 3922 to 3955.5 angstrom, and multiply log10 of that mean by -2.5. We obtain 0.07 mag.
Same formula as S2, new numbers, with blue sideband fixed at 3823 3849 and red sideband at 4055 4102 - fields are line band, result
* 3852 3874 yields -0.18 mag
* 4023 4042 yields -0.06 mag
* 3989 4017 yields -0.04 mag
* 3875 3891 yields -0.10 mag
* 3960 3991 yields 0.03 mag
